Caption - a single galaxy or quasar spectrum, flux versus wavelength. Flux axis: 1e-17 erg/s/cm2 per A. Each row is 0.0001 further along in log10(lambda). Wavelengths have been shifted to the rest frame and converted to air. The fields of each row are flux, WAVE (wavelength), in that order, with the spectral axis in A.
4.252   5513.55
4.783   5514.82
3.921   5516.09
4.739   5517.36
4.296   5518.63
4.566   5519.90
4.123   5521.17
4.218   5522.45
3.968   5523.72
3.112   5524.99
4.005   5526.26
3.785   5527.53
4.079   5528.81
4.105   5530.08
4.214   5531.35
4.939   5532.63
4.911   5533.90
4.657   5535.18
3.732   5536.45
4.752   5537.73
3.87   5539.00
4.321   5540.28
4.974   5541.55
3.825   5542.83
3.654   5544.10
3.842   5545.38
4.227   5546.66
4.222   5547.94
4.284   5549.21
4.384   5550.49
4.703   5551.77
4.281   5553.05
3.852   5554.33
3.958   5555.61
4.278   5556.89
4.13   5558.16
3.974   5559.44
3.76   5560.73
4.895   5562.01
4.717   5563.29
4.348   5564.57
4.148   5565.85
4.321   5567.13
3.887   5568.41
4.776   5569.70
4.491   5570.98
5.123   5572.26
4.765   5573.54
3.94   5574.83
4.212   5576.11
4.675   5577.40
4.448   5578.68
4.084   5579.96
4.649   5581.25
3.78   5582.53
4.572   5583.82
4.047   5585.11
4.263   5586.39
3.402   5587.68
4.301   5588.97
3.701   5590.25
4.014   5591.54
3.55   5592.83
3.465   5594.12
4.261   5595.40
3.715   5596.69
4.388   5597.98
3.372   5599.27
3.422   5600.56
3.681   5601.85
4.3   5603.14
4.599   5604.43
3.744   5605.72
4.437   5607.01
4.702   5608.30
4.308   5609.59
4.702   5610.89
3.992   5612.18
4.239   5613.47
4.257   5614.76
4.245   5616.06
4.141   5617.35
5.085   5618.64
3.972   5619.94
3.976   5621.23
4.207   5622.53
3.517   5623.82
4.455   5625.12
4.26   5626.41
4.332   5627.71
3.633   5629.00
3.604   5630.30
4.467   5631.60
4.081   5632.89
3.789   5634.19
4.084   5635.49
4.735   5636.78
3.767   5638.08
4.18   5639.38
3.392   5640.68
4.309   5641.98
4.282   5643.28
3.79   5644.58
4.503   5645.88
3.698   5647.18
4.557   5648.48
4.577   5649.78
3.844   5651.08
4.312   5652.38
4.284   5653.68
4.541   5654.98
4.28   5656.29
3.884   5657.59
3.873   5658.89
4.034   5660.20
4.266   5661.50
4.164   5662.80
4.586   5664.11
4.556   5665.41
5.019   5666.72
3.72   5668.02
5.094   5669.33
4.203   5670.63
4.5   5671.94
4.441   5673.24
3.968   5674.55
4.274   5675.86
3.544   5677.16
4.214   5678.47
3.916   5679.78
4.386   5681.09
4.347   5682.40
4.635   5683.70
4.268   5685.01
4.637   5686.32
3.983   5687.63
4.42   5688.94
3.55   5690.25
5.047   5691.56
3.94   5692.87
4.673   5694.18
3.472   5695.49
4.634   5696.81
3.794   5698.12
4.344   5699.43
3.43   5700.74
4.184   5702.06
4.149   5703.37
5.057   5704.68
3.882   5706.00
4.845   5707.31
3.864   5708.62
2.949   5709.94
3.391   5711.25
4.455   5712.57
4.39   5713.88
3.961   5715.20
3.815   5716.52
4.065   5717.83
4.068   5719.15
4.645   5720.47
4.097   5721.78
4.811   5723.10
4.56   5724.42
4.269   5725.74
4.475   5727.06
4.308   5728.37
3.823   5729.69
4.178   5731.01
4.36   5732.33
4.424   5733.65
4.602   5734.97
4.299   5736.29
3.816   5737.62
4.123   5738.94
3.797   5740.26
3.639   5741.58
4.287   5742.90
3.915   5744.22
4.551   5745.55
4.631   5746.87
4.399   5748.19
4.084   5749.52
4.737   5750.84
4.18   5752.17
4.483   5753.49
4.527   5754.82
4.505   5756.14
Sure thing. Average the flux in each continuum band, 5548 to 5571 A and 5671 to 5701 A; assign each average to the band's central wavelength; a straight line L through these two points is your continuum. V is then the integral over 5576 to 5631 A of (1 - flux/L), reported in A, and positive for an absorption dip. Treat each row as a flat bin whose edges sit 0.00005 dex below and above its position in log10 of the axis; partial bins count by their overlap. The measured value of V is 1.9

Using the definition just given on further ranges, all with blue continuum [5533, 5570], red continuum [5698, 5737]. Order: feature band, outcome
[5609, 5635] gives 0.43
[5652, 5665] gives -0.04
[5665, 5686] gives -0.56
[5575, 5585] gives -0.14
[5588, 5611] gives 1.25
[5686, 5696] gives -0.03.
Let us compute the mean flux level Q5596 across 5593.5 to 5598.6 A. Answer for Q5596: 3.96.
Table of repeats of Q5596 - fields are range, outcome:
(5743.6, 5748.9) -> 4.37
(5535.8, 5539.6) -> 4.13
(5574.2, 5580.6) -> 4.28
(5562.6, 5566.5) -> 4.42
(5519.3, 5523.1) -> 4.29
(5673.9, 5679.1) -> 4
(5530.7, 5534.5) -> 4.68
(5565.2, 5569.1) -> 4.12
